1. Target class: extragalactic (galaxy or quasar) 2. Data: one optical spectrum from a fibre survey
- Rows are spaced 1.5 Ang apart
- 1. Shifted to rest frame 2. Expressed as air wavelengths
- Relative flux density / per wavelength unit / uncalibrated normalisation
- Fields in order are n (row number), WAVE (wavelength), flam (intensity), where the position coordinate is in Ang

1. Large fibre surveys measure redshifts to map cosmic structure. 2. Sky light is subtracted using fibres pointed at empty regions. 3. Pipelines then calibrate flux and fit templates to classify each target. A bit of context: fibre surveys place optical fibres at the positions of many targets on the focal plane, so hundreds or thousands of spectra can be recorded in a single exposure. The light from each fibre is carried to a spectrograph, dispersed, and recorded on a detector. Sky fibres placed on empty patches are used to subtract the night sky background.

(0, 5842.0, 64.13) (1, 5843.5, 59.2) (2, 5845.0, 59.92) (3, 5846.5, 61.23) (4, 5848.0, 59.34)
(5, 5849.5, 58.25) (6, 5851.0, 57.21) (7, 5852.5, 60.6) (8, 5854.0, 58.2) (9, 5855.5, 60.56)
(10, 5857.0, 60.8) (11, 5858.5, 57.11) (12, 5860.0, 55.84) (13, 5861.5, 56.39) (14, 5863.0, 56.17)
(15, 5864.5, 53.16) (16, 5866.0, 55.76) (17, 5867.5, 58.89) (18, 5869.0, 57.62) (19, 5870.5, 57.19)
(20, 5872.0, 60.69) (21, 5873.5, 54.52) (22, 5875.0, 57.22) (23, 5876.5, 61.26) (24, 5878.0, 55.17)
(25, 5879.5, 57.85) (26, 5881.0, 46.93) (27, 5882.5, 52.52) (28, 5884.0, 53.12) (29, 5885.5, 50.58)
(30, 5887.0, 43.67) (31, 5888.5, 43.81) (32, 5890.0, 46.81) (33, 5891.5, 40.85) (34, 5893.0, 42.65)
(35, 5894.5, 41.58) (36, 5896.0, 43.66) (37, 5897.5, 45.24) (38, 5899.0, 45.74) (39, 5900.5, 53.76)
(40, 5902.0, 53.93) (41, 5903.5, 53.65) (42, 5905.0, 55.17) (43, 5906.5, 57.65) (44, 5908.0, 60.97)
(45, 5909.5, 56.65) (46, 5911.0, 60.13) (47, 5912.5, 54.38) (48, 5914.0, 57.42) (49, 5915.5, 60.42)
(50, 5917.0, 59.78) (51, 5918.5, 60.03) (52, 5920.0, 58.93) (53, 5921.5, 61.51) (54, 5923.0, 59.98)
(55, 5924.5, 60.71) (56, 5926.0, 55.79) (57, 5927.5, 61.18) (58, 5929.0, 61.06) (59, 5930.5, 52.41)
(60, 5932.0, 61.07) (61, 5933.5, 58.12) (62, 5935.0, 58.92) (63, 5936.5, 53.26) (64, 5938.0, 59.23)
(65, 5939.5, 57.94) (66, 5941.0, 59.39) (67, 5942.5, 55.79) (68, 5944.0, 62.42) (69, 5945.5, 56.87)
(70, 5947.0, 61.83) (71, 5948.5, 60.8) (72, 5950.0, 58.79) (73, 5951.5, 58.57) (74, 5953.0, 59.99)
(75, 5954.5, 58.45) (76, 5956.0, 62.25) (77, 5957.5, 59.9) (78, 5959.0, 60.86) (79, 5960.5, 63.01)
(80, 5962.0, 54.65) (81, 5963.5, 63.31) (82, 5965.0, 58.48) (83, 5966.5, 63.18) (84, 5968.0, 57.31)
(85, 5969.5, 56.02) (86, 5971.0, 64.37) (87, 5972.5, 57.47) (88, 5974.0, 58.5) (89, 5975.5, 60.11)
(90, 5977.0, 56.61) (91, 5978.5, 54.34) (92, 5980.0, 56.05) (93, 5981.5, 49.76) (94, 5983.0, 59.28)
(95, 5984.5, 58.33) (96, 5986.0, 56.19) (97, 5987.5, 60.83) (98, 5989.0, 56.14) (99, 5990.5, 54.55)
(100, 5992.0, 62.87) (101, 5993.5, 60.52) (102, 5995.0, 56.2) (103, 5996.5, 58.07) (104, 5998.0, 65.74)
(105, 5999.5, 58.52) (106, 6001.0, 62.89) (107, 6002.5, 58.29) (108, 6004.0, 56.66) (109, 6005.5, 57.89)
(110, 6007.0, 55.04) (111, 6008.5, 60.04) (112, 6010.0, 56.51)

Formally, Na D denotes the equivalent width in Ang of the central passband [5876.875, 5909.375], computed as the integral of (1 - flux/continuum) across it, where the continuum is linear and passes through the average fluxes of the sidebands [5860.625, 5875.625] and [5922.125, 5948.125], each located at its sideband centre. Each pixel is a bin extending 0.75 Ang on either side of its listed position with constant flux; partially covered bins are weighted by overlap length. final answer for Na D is 4.2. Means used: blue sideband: 56.7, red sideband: 58.6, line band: 50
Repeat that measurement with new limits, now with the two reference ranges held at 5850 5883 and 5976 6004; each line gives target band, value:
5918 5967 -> -1.5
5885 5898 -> 3.0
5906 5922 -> -0.4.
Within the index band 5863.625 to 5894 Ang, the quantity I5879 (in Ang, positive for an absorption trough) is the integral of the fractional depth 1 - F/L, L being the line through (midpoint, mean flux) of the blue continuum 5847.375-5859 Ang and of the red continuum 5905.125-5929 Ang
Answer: 3.4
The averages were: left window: 59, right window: 59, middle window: 52.4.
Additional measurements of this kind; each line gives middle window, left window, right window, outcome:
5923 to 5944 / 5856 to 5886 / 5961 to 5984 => -0.4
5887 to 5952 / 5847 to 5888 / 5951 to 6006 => 2.3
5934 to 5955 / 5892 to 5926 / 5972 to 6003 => -0.9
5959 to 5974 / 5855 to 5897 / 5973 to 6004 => -0.7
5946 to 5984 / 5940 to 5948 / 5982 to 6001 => 0.1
